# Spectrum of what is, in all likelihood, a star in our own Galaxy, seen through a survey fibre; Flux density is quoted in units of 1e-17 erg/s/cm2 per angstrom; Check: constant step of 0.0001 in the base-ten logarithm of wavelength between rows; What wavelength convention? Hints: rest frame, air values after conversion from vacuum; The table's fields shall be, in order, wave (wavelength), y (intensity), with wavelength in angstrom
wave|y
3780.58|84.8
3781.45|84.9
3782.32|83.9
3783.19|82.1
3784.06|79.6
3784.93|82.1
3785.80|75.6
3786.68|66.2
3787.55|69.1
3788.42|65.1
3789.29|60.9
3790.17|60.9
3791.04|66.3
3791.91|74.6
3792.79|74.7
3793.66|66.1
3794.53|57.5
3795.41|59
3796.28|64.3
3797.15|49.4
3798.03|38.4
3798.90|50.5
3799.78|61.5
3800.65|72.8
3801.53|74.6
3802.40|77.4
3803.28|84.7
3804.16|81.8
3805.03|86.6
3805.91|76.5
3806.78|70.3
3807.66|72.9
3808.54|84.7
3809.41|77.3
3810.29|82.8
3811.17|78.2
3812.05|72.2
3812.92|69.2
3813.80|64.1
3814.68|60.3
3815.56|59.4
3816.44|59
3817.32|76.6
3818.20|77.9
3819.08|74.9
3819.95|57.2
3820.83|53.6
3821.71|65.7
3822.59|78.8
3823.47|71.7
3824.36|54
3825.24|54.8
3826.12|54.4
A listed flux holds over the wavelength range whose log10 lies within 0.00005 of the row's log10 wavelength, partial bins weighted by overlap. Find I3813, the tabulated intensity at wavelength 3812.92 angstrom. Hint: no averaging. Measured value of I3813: 69.2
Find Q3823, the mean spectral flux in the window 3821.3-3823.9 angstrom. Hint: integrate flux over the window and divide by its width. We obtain 72.2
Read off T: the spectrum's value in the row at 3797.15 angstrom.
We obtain 49.4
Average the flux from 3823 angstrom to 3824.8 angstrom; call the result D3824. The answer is 62.8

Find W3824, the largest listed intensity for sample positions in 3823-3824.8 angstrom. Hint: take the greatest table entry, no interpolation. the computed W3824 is 71.7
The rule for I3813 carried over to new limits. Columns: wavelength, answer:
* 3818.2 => 77.9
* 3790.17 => 60.9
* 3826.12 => 54.4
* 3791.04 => 66.3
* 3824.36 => 54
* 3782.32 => 83.9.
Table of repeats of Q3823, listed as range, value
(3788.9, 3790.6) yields 60.6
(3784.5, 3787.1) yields 74.5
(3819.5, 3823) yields 63.9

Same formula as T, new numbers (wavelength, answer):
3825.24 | 54.8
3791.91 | 74.6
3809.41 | 77.3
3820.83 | 53.6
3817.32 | 76.6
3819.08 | 74.9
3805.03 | 86.6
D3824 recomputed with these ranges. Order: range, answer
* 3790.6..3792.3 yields 70.5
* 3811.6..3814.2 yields 68.7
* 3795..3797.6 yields 57.6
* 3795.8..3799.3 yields 50.9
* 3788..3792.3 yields 65.5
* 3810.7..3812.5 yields 75.4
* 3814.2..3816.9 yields 59.6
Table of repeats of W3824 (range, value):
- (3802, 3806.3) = 86.6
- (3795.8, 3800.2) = 64.3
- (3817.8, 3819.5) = 77.9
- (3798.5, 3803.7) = 84.7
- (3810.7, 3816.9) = 78.2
